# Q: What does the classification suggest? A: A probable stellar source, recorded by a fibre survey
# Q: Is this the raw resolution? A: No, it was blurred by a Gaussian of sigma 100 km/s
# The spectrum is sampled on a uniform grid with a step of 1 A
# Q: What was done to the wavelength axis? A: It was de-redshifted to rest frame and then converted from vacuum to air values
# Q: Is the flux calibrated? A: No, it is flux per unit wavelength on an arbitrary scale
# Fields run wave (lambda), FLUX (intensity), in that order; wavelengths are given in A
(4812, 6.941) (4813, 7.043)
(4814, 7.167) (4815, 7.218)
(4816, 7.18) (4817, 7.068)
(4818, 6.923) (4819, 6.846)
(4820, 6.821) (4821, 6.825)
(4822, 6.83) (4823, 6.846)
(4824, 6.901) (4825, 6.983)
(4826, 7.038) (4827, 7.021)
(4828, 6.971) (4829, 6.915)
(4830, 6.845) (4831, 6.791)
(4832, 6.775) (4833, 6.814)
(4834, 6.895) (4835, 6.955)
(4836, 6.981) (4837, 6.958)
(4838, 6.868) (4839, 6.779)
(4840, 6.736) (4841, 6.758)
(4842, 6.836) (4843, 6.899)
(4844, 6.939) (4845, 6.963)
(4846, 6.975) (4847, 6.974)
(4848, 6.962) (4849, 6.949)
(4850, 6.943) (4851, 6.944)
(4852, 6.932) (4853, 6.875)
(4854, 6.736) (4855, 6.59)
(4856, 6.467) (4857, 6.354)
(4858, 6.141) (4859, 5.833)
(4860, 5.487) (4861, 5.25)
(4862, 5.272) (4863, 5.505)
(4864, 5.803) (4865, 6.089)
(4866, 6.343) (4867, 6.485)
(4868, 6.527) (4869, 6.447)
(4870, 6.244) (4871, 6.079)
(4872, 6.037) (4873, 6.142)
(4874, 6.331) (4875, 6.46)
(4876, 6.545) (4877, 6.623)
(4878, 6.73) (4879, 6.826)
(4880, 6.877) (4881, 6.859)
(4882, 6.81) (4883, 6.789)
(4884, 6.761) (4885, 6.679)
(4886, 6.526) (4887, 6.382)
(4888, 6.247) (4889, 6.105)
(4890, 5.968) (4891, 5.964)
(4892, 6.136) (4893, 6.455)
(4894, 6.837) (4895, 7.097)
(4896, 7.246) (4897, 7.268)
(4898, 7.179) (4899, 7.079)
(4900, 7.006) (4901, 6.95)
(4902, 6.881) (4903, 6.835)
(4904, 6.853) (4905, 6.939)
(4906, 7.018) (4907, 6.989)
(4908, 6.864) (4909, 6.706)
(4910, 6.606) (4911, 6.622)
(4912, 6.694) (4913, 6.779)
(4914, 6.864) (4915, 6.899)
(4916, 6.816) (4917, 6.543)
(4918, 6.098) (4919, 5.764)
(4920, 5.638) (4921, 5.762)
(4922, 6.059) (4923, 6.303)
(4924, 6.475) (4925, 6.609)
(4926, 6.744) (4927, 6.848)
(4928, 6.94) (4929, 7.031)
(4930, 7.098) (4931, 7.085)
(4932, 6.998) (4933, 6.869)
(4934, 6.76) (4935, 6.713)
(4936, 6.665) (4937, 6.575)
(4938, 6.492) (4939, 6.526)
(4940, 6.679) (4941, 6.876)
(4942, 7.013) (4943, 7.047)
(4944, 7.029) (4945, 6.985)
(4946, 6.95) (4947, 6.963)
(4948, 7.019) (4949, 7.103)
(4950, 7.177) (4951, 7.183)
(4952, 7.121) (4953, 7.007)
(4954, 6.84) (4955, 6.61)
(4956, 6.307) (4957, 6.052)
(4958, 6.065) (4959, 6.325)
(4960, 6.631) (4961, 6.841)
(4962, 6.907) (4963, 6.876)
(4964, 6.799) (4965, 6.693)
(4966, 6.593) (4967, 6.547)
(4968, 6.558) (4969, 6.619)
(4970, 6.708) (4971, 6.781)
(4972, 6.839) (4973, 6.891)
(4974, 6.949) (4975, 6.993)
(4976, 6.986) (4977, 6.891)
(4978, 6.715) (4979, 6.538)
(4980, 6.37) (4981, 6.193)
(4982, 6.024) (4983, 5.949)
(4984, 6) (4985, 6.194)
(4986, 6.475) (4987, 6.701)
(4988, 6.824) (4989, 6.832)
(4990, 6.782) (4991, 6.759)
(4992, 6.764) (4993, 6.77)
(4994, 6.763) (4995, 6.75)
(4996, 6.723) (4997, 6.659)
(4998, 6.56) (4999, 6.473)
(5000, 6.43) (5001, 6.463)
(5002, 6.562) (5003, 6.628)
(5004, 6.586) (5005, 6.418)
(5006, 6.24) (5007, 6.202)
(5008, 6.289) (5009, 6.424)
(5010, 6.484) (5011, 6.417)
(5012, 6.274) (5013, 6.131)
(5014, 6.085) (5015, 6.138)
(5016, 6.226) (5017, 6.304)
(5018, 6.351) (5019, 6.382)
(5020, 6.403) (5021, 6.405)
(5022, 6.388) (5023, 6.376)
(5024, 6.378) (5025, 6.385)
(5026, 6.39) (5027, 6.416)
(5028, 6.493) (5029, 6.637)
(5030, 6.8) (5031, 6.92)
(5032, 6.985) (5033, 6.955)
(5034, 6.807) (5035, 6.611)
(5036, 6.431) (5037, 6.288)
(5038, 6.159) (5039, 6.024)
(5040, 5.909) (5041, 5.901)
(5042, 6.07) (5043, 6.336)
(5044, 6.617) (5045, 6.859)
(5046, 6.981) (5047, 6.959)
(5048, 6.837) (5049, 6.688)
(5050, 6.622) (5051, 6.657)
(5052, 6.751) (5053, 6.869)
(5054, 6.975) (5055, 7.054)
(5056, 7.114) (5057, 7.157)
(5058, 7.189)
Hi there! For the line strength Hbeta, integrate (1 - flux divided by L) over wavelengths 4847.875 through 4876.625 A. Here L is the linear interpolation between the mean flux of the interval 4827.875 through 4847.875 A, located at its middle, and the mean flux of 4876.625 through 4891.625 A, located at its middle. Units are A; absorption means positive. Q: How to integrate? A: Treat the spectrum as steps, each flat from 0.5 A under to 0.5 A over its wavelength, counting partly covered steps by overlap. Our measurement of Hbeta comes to 1.74 A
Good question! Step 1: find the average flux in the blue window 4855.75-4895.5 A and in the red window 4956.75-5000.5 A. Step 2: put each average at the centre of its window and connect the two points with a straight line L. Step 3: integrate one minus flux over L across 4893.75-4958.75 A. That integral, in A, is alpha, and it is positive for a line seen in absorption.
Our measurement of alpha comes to -3.1 A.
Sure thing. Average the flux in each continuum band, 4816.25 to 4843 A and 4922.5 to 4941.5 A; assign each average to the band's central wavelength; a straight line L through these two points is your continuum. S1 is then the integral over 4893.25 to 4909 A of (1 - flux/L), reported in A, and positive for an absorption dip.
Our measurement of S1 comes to -0.4 A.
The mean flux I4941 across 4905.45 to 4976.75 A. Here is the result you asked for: 6.72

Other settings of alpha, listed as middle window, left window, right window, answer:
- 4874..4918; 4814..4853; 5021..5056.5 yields 0.7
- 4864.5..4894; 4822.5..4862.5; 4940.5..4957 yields 1.5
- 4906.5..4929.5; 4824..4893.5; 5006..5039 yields -0.1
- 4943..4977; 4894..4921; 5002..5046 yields -1.0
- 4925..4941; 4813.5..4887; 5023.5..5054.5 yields -0.4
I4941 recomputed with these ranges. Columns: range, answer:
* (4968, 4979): 6.81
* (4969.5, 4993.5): 6.62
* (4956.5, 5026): 6.52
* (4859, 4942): 6.55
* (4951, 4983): 6.65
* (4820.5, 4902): 6.62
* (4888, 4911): 6.76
